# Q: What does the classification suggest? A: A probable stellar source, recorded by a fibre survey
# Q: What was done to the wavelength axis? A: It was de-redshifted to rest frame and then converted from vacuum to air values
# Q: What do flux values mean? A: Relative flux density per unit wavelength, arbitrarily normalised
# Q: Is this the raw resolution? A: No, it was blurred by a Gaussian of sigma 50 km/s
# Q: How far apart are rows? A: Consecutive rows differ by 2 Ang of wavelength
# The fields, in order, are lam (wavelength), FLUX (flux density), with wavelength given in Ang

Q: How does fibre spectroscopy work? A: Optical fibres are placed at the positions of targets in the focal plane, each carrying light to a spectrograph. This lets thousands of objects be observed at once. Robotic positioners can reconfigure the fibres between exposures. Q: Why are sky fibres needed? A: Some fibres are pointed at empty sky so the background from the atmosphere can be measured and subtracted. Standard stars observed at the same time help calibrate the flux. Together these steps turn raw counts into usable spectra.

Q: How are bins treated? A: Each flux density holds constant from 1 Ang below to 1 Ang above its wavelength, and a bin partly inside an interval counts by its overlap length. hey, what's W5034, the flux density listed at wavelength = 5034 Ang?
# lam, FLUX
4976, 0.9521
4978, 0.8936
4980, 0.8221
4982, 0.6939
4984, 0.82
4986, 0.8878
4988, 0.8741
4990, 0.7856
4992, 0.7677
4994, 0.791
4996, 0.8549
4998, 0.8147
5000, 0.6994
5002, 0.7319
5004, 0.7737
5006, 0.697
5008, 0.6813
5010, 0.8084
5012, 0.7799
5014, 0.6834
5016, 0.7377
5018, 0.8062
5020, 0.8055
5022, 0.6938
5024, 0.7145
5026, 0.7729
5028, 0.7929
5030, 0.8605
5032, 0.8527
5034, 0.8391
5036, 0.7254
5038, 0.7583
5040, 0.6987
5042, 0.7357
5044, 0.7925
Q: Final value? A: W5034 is 0.8391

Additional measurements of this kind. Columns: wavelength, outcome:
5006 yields 0.697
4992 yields 0.7677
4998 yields 0.8147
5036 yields 0.7254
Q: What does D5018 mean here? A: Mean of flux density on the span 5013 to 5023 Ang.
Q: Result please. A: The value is 0.745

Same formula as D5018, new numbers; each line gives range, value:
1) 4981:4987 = 0.801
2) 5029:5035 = 0.851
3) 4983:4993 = 0.827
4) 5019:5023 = 0.75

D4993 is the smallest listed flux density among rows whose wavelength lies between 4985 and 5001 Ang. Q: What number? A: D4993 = 0.6994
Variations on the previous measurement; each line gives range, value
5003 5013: 0.6813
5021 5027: 0.6938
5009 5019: 0.6834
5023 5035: 0.7145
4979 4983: 0.6939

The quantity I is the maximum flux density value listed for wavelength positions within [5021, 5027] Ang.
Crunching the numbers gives 0.7729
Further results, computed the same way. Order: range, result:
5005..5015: 0.8084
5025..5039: 0.8605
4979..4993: 0.8878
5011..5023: 0.8062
